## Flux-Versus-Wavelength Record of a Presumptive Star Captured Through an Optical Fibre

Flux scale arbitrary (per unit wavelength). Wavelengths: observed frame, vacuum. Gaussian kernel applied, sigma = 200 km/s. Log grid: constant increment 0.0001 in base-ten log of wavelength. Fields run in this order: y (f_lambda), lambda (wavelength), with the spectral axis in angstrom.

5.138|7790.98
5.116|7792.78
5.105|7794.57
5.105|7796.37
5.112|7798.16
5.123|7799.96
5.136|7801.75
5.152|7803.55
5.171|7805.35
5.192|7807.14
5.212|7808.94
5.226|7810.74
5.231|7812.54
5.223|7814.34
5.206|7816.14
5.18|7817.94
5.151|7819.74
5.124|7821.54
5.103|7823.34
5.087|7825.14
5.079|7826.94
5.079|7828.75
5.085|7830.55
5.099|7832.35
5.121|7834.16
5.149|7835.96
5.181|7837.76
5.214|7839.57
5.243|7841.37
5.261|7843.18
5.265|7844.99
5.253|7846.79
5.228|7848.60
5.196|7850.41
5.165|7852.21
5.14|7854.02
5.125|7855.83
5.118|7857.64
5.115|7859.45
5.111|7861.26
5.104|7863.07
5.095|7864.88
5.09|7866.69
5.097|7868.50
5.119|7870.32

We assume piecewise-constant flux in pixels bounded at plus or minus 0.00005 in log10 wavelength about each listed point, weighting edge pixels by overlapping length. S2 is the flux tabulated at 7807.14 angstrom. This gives 5.192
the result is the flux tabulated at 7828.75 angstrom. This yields 5.079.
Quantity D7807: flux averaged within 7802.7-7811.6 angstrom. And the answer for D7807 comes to 5.19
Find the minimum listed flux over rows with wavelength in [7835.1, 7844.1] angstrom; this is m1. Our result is 5.149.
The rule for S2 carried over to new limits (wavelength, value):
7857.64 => 5.118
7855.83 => 5.125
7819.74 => 5.151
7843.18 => 5.261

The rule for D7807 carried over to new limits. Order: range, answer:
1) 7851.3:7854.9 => 5.16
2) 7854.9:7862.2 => 5.12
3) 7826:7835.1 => 5.09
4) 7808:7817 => 5.22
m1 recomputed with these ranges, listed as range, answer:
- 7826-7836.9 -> 5.079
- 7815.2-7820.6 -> 5.151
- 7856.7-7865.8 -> 5.095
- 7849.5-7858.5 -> 5.118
